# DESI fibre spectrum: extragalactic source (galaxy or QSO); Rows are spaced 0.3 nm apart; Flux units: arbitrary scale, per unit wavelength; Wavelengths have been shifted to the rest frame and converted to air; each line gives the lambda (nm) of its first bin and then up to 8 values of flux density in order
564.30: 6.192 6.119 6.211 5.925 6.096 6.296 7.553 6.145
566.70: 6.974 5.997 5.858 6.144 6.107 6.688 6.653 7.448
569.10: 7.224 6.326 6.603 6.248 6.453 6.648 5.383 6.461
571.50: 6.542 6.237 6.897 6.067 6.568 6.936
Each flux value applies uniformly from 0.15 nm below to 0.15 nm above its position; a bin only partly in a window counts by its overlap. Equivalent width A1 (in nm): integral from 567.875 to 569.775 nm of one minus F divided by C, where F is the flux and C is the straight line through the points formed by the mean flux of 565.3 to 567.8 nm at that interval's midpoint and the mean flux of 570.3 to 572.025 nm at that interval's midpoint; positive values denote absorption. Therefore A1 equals -0.13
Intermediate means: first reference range 6.37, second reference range 6.3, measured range 6.77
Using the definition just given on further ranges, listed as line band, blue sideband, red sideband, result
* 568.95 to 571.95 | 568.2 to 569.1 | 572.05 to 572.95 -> 0.16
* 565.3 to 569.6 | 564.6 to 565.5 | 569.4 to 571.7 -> -0.24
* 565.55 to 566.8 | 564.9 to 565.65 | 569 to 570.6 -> -0.11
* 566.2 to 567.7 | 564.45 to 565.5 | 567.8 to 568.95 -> 0.05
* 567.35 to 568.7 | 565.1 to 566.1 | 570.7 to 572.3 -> -0.02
